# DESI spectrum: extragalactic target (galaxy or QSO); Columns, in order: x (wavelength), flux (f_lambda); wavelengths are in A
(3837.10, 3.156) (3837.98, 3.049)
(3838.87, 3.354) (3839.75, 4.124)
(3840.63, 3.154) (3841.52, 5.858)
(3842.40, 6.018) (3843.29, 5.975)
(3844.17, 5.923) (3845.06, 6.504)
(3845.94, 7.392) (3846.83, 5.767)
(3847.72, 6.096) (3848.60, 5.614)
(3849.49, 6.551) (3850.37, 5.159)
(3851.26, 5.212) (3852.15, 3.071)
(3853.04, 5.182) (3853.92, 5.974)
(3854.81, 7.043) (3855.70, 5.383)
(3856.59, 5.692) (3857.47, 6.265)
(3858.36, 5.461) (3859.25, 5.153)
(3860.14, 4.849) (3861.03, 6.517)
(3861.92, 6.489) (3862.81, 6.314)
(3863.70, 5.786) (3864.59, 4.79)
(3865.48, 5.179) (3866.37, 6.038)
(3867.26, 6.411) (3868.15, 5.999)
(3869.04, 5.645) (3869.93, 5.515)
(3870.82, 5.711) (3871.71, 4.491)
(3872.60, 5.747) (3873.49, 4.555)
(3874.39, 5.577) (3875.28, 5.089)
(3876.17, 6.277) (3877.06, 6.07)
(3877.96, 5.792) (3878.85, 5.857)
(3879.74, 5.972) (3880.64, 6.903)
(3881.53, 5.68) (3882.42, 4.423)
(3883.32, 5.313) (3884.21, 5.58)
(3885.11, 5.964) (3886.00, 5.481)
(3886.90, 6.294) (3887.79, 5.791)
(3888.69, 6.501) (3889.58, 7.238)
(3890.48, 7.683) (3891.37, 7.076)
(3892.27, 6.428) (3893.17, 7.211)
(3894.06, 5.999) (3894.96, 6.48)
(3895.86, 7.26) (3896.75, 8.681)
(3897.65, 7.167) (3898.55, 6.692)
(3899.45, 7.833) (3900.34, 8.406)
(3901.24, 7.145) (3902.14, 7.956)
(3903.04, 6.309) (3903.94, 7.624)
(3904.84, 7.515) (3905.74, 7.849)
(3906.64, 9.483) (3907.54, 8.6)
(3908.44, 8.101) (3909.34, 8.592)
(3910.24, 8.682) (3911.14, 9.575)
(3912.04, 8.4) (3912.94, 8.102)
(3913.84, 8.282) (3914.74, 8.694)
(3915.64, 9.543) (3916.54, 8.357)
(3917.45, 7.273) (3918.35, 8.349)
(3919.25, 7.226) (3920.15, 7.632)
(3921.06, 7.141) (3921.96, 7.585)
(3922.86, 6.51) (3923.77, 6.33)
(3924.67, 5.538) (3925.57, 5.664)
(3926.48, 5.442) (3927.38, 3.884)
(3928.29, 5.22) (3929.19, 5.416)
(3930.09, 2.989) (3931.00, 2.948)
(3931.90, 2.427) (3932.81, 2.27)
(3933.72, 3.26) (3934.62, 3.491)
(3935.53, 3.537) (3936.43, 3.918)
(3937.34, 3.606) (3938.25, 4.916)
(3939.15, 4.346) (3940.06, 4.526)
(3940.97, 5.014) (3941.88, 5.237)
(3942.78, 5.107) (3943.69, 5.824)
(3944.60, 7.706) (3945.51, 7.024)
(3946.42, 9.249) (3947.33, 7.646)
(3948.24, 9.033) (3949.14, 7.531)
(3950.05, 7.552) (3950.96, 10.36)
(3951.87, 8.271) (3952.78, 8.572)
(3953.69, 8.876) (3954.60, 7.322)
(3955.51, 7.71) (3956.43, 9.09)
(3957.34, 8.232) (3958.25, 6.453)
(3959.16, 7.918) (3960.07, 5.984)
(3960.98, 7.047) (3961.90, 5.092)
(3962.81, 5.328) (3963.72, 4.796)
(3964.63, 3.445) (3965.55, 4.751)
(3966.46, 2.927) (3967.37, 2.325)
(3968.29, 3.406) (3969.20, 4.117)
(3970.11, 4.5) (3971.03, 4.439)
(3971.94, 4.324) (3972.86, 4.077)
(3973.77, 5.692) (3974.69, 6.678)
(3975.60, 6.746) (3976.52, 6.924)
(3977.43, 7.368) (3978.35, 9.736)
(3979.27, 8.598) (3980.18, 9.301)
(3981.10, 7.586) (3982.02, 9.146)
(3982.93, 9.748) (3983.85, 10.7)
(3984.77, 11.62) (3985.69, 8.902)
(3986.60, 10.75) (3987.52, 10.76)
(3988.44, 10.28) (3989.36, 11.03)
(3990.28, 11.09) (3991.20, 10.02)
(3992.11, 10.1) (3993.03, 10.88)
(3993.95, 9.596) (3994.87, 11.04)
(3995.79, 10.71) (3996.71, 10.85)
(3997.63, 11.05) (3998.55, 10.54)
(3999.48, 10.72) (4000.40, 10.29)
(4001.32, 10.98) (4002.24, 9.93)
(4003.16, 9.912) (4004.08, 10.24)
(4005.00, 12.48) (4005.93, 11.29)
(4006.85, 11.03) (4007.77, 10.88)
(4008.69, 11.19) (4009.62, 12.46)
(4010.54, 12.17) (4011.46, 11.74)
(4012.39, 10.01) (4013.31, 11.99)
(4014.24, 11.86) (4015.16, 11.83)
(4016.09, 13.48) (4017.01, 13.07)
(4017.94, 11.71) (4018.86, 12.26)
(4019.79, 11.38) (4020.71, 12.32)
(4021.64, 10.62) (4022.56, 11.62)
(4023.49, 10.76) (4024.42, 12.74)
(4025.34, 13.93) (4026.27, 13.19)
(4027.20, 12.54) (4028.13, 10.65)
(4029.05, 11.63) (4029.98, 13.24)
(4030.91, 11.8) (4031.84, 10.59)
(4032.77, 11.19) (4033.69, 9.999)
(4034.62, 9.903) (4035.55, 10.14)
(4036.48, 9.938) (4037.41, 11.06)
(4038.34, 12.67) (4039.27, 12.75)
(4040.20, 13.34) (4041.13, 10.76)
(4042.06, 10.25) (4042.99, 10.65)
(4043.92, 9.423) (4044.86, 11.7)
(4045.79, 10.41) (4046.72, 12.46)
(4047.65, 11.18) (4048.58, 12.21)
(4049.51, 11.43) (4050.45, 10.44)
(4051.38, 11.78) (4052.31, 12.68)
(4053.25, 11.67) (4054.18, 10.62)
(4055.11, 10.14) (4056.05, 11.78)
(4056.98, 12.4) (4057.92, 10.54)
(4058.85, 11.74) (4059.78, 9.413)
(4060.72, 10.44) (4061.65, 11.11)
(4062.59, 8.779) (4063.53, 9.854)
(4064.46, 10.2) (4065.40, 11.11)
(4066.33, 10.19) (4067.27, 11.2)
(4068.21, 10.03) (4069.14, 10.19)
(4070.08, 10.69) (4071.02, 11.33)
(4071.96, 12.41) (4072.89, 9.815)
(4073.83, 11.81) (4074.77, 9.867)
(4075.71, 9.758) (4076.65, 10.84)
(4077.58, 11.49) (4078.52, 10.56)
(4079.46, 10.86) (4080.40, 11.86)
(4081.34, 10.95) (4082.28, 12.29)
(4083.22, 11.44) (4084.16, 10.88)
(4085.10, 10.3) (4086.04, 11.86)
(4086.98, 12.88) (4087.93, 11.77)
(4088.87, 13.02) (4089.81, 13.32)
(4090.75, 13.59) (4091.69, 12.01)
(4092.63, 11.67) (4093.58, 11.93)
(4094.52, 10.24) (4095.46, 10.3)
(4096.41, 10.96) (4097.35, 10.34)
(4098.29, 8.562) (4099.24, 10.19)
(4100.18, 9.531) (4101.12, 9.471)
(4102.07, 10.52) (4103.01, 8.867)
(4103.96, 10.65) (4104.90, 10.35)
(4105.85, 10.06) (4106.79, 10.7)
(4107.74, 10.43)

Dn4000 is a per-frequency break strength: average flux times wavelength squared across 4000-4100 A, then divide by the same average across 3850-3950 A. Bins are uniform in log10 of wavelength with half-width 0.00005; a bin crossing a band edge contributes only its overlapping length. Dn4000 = 1.94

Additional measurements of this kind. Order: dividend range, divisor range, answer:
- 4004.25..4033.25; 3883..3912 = 1.73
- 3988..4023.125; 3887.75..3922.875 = 1.52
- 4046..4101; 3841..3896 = 2.09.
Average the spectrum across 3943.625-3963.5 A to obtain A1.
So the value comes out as 7.63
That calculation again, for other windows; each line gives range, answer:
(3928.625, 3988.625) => 6.42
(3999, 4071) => 11.3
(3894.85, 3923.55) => 7.91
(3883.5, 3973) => 6.43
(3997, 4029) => 11.6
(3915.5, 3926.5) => 7.12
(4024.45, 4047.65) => 11.4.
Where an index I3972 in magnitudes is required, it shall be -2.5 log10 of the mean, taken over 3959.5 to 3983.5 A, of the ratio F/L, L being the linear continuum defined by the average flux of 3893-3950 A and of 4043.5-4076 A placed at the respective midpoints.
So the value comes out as 0.35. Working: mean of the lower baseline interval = 6.59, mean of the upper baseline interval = 10.9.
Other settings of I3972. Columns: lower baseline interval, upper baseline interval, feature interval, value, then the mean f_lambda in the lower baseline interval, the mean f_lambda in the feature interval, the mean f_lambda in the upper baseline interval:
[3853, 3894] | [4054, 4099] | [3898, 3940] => 0.08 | 5.89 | 6.47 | 11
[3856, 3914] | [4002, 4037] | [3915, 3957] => 0.33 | 6.57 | 6.25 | 11.5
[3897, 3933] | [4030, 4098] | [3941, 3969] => 0.22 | 7.01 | 6.61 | 11.1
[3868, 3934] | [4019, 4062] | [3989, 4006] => -0.08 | 6.53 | 10.7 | 11.4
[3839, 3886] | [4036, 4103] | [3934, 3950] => 0.32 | 5.62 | 5.77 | 11.1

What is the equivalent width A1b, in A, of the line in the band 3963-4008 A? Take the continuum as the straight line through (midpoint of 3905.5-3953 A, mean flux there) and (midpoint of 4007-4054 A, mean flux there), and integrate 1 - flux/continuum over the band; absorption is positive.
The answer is 4.7 A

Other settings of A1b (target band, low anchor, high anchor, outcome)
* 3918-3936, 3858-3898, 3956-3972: 1.5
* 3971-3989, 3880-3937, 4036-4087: 0.9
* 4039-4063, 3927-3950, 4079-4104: -4.1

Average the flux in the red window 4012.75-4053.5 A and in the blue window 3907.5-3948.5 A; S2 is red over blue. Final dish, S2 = 1.87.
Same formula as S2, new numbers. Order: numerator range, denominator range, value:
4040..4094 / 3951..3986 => 1.64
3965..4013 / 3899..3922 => 1.11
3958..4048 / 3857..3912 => 1.50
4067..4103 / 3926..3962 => 1.84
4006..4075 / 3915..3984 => 1.82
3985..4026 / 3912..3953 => 1.81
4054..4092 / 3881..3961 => 1.65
